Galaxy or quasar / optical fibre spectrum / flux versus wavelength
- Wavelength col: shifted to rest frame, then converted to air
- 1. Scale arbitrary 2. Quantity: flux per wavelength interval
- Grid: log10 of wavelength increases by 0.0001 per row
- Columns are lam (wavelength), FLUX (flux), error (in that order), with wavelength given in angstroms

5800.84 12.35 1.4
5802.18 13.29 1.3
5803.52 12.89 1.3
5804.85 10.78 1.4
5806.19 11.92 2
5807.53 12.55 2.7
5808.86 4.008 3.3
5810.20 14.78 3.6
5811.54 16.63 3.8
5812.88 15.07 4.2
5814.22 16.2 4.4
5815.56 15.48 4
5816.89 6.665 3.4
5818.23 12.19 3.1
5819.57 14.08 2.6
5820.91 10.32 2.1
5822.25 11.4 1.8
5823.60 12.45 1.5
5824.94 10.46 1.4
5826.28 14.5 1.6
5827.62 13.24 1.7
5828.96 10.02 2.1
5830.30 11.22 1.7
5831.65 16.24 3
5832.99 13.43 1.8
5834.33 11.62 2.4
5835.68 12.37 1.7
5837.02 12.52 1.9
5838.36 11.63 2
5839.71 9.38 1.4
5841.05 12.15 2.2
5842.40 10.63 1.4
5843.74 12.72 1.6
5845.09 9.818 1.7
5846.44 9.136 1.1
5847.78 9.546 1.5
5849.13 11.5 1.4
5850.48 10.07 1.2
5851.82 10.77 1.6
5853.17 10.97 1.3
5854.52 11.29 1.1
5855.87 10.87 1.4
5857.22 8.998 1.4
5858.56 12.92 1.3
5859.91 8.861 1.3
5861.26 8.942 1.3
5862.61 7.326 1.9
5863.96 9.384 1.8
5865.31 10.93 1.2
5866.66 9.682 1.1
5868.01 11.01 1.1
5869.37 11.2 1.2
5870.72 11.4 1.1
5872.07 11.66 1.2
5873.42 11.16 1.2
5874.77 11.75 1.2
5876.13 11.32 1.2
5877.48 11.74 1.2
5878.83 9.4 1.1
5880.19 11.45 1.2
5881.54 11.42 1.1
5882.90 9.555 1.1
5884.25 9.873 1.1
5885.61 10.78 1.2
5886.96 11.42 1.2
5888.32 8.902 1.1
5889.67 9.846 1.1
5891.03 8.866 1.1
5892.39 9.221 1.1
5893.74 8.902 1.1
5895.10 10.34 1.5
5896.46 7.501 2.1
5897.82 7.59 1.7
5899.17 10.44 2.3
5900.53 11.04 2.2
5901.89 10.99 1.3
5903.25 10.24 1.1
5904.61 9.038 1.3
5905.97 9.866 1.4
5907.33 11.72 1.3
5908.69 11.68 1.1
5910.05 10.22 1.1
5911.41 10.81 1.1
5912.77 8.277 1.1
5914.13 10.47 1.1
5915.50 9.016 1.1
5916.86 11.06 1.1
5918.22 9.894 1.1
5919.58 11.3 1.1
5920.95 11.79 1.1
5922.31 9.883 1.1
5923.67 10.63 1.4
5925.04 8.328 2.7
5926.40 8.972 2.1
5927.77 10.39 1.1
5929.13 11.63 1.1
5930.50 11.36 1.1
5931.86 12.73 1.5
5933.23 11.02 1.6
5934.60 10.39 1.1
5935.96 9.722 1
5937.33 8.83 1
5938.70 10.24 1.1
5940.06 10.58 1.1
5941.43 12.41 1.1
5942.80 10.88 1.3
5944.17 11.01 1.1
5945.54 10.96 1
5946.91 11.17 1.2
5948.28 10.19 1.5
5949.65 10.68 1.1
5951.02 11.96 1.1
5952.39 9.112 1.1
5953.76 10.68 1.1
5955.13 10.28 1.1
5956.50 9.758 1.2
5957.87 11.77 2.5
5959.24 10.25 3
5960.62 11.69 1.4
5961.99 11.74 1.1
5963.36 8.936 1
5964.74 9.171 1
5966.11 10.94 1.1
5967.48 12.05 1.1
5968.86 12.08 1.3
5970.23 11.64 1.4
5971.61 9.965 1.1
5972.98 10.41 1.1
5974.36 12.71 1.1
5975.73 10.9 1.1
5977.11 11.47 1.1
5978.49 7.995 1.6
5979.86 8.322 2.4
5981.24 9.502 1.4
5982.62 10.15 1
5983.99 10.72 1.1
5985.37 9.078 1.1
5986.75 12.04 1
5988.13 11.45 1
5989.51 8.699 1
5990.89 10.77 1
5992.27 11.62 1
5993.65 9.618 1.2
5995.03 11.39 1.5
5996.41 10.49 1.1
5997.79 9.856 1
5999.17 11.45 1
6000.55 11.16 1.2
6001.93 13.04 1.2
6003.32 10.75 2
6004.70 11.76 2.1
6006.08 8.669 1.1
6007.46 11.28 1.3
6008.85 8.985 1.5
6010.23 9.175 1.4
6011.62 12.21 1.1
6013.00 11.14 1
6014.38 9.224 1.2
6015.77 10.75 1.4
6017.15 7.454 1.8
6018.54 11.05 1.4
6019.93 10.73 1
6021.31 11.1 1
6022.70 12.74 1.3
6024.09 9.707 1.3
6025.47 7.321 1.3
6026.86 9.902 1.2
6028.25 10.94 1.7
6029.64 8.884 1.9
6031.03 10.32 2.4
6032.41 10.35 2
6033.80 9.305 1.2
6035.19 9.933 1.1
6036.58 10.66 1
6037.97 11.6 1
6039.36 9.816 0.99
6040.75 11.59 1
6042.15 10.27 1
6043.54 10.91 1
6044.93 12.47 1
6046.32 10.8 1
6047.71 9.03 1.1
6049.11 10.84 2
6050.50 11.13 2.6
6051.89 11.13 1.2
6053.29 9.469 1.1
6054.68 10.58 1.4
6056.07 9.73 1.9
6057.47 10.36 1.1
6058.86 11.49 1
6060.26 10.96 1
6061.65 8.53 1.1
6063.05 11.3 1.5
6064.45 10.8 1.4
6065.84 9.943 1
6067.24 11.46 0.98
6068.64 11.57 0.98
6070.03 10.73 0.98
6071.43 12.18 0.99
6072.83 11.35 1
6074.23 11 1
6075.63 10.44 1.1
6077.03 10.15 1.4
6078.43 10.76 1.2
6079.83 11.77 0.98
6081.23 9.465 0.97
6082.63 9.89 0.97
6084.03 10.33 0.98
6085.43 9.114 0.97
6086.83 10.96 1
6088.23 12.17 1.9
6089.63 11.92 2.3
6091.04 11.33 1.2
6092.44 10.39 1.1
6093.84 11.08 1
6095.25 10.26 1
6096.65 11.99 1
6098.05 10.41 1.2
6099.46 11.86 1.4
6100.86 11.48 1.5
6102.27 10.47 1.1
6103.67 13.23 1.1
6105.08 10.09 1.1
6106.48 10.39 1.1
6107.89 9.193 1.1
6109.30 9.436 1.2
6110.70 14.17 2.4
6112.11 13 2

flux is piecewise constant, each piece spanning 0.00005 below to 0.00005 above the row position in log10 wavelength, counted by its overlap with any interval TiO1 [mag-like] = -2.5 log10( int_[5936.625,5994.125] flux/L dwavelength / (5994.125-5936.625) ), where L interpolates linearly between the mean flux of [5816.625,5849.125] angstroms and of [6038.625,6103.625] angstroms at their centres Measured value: 0.058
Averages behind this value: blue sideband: 11.6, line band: 10.6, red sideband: 10.8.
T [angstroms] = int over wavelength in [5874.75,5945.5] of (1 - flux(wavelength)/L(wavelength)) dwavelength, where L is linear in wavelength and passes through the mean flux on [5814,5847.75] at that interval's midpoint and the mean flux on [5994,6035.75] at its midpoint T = 5.8 angstroms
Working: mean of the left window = 11.9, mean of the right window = 10.4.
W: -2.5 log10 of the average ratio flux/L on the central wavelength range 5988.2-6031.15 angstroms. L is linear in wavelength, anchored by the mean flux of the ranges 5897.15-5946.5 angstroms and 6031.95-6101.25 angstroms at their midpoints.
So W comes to 0.02 mag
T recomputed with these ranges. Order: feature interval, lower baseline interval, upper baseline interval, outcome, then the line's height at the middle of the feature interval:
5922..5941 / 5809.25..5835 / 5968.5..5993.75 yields 1.43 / 11.2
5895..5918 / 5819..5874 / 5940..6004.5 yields 1.98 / 10.9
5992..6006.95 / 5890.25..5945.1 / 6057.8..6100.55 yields -0.46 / 10.5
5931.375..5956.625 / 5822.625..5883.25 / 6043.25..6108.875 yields 0.68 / 11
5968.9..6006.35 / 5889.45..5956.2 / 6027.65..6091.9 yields -0.60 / 10.5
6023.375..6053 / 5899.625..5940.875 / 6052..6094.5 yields 0.90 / 10.6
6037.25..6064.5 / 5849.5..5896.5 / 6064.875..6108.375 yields 0.40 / 10.8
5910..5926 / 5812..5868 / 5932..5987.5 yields 1.13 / 10.9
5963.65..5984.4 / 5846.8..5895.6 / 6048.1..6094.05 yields 0.09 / 10.5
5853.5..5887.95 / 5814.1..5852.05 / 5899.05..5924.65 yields 1.66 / 11.1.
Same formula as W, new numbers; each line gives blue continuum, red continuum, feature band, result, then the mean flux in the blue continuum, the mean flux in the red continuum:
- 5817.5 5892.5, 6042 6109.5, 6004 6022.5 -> 0.050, 11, 10.8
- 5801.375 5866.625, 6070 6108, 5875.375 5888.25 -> 0.071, 11.5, 10.9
